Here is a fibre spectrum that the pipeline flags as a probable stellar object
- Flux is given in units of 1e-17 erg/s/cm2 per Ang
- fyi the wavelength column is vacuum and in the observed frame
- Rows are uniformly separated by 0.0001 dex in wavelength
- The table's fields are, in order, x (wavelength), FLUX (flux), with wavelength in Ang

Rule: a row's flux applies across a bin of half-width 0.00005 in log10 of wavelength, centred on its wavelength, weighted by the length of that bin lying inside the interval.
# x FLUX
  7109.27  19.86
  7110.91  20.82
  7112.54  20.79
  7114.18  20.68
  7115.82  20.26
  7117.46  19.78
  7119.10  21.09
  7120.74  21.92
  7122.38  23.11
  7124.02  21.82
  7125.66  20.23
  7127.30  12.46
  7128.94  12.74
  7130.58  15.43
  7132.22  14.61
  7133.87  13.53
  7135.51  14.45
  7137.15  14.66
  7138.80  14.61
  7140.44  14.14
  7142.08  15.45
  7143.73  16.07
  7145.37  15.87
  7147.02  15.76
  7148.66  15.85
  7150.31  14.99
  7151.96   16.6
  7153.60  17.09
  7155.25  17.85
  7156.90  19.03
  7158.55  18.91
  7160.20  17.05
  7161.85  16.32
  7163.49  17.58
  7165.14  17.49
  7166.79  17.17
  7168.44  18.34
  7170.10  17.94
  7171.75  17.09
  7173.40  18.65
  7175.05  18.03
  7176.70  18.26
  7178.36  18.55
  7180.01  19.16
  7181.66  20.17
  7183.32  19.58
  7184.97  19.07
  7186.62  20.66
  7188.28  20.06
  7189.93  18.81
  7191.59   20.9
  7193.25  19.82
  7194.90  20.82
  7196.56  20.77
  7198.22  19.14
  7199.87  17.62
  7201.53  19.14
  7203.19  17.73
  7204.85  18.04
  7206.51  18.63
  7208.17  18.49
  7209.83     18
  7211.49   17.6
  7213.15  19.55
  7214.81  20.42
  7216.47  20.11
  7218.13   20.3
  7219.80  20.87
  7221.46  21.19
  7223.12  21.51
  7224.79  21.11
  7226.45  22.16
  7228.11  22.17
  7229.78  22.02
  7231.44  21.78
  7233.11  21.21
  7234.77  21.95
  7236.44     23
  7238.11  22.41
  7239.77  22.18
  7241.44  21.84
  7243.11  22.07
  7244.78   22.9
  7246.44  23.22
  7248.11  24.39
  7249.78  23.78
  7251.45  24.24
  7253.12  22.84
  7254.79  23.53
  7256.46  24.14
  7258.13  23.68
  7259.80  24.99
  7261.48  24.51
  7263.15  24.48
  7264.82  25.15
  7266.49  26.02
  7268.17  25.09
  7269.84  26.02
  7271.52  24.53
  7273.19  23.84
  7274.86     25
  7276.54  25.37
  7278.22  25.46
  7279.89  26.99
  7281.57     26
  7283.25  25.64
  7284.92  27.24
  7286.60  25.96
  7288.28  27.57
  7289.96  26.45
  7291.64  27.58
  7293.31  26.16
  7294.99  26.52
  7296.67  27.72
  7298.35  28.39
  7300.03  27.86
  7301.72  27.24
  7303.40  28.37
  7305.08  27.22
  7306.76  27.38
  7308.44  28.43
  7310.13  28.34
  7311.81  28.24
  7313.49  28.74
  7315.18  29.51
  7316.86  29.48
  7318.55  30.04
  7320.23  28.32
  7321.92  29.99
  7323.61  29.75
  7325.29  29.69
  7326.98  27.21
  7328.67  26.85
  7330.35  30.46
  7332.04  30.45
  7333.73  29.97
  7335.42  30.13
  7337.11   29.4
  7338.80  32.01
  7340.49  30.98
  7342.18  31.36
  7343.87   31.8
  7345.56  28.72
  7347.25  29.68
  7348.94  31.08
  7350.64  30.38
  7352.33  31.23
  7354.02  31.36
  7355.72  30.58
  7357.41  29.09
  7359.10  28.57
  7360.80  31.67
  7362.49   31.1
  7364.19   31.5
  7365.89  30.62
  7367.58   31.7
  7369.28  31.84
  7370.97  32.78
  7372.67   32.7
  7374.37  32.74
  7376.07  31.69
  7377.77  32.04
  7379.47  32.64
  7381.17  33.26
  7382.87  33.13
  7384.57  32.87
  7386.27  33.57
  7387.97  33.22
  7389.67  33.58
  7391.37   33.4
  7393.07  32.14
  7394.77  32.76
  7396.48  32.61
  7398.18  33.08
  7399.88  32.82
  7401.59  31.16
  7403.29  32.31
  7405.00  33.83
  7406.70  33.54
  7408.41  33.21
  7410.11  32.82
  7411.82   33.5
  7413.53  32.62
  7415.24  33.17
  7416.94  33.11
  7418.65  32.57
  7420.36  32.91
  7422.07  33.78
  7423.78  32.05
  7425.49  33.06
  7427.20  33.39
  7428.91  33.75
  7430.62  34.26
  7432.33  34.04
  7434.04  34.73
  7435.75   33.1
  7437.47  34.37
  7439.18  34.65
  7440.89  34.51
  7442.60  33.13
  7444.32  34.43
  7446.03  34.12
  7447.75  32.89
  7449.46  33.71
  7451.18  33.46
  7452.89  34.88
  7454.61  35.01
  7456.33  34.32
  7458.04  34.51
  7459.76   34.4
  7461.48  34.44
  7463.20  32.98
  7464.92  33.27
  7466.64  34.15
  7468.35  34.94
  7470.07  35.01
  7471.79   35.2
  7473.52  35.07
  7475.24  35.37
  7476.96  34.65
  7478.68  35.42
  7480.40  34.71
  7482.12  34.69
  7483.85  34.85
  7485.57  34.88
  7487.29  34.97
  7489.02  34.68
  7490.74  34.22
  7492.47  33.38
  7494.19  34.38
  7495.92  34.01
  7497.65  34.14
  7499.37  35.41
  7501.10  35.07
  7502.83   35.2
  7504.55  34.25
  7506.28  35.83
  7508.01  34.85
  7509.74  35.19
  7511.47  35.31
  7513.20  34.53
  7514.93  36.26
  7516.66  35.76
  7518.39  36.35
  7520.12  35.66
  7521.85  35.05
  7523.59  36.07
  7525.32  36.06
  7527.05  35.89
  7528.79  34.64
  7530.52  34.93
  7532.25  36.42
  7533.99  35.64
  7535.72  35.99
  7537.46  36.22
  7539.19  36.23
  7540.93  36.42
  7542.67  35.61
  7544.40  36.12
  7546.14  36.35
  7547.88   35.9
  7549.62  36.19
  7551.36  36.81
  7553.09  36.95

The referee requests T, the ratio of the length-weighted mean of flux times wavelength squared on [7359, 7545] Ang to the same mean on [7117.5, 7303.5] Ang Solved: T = 1.7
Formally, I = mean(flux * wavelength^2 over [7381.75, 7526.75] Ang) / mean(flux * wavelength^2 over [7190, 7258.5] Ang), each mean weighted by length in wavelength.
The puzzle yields 1.72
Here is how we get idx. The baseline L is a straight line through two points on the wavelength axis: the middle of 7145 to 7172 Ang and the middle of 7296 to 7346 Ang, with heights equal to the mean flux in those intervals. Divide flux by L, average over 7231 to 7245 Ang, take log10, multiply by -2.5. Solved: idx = 0.043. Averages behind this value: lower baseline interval 17.1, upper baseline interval 29.1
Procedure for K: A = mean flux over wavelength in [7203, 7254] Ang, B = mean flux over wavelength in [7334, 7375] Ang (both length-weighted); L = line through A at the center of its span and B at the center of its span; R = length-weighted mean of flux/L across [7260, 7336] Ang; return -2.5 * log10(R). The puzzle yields -0.030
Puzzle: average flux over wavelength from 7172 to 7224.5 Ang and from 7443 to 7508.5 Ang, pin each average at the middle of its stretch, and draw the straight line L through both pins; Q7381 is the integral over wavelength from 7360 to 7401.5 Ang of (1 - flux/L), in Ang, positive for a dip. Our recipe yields -4.4 Ang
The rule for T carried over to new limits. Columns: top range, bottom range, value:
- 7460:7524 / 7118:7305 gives 1.79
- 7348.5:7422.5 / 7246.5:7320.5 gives 1.26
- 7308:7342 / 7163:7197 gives 1.61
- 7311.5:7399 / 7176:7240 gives 1.61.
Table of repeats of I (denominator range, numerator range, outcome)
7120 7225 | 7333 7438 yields 1.89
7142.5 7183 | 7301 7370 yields 1.78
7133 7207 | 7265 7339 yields 1.62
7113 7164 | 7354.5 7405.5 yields 2.01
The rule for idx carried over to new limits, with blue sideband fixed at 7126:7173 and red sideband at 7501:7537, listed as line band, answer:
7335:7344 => -0.18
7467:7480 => -0.06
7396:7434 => -0.11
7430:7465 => -0.08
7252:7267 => -0.12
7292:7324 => -0.16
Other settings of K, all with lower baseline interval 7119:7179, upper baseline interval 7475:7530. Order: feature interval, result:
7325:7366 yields -0.12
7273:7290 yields -0.10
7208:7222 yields 0.04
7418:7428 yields -0.07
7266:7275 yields -0.08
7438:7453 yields -0.06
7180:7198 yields -0.05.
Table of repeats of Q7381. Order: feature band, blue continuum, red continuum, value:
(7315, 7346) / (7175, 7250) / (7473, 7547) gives -4.1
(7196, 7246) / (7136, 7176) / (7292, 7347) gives 2.5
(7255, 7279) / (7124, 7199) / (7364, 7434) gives -0.6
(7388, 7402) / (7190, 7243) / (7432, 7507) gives -1.1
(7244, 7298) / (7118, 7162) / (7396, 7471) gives -2.1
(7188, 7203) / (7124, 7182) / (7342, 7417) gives 0.0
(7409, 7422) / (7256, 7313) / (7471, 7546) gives -0.6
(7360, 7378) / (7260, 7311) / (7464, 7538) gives -1.3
